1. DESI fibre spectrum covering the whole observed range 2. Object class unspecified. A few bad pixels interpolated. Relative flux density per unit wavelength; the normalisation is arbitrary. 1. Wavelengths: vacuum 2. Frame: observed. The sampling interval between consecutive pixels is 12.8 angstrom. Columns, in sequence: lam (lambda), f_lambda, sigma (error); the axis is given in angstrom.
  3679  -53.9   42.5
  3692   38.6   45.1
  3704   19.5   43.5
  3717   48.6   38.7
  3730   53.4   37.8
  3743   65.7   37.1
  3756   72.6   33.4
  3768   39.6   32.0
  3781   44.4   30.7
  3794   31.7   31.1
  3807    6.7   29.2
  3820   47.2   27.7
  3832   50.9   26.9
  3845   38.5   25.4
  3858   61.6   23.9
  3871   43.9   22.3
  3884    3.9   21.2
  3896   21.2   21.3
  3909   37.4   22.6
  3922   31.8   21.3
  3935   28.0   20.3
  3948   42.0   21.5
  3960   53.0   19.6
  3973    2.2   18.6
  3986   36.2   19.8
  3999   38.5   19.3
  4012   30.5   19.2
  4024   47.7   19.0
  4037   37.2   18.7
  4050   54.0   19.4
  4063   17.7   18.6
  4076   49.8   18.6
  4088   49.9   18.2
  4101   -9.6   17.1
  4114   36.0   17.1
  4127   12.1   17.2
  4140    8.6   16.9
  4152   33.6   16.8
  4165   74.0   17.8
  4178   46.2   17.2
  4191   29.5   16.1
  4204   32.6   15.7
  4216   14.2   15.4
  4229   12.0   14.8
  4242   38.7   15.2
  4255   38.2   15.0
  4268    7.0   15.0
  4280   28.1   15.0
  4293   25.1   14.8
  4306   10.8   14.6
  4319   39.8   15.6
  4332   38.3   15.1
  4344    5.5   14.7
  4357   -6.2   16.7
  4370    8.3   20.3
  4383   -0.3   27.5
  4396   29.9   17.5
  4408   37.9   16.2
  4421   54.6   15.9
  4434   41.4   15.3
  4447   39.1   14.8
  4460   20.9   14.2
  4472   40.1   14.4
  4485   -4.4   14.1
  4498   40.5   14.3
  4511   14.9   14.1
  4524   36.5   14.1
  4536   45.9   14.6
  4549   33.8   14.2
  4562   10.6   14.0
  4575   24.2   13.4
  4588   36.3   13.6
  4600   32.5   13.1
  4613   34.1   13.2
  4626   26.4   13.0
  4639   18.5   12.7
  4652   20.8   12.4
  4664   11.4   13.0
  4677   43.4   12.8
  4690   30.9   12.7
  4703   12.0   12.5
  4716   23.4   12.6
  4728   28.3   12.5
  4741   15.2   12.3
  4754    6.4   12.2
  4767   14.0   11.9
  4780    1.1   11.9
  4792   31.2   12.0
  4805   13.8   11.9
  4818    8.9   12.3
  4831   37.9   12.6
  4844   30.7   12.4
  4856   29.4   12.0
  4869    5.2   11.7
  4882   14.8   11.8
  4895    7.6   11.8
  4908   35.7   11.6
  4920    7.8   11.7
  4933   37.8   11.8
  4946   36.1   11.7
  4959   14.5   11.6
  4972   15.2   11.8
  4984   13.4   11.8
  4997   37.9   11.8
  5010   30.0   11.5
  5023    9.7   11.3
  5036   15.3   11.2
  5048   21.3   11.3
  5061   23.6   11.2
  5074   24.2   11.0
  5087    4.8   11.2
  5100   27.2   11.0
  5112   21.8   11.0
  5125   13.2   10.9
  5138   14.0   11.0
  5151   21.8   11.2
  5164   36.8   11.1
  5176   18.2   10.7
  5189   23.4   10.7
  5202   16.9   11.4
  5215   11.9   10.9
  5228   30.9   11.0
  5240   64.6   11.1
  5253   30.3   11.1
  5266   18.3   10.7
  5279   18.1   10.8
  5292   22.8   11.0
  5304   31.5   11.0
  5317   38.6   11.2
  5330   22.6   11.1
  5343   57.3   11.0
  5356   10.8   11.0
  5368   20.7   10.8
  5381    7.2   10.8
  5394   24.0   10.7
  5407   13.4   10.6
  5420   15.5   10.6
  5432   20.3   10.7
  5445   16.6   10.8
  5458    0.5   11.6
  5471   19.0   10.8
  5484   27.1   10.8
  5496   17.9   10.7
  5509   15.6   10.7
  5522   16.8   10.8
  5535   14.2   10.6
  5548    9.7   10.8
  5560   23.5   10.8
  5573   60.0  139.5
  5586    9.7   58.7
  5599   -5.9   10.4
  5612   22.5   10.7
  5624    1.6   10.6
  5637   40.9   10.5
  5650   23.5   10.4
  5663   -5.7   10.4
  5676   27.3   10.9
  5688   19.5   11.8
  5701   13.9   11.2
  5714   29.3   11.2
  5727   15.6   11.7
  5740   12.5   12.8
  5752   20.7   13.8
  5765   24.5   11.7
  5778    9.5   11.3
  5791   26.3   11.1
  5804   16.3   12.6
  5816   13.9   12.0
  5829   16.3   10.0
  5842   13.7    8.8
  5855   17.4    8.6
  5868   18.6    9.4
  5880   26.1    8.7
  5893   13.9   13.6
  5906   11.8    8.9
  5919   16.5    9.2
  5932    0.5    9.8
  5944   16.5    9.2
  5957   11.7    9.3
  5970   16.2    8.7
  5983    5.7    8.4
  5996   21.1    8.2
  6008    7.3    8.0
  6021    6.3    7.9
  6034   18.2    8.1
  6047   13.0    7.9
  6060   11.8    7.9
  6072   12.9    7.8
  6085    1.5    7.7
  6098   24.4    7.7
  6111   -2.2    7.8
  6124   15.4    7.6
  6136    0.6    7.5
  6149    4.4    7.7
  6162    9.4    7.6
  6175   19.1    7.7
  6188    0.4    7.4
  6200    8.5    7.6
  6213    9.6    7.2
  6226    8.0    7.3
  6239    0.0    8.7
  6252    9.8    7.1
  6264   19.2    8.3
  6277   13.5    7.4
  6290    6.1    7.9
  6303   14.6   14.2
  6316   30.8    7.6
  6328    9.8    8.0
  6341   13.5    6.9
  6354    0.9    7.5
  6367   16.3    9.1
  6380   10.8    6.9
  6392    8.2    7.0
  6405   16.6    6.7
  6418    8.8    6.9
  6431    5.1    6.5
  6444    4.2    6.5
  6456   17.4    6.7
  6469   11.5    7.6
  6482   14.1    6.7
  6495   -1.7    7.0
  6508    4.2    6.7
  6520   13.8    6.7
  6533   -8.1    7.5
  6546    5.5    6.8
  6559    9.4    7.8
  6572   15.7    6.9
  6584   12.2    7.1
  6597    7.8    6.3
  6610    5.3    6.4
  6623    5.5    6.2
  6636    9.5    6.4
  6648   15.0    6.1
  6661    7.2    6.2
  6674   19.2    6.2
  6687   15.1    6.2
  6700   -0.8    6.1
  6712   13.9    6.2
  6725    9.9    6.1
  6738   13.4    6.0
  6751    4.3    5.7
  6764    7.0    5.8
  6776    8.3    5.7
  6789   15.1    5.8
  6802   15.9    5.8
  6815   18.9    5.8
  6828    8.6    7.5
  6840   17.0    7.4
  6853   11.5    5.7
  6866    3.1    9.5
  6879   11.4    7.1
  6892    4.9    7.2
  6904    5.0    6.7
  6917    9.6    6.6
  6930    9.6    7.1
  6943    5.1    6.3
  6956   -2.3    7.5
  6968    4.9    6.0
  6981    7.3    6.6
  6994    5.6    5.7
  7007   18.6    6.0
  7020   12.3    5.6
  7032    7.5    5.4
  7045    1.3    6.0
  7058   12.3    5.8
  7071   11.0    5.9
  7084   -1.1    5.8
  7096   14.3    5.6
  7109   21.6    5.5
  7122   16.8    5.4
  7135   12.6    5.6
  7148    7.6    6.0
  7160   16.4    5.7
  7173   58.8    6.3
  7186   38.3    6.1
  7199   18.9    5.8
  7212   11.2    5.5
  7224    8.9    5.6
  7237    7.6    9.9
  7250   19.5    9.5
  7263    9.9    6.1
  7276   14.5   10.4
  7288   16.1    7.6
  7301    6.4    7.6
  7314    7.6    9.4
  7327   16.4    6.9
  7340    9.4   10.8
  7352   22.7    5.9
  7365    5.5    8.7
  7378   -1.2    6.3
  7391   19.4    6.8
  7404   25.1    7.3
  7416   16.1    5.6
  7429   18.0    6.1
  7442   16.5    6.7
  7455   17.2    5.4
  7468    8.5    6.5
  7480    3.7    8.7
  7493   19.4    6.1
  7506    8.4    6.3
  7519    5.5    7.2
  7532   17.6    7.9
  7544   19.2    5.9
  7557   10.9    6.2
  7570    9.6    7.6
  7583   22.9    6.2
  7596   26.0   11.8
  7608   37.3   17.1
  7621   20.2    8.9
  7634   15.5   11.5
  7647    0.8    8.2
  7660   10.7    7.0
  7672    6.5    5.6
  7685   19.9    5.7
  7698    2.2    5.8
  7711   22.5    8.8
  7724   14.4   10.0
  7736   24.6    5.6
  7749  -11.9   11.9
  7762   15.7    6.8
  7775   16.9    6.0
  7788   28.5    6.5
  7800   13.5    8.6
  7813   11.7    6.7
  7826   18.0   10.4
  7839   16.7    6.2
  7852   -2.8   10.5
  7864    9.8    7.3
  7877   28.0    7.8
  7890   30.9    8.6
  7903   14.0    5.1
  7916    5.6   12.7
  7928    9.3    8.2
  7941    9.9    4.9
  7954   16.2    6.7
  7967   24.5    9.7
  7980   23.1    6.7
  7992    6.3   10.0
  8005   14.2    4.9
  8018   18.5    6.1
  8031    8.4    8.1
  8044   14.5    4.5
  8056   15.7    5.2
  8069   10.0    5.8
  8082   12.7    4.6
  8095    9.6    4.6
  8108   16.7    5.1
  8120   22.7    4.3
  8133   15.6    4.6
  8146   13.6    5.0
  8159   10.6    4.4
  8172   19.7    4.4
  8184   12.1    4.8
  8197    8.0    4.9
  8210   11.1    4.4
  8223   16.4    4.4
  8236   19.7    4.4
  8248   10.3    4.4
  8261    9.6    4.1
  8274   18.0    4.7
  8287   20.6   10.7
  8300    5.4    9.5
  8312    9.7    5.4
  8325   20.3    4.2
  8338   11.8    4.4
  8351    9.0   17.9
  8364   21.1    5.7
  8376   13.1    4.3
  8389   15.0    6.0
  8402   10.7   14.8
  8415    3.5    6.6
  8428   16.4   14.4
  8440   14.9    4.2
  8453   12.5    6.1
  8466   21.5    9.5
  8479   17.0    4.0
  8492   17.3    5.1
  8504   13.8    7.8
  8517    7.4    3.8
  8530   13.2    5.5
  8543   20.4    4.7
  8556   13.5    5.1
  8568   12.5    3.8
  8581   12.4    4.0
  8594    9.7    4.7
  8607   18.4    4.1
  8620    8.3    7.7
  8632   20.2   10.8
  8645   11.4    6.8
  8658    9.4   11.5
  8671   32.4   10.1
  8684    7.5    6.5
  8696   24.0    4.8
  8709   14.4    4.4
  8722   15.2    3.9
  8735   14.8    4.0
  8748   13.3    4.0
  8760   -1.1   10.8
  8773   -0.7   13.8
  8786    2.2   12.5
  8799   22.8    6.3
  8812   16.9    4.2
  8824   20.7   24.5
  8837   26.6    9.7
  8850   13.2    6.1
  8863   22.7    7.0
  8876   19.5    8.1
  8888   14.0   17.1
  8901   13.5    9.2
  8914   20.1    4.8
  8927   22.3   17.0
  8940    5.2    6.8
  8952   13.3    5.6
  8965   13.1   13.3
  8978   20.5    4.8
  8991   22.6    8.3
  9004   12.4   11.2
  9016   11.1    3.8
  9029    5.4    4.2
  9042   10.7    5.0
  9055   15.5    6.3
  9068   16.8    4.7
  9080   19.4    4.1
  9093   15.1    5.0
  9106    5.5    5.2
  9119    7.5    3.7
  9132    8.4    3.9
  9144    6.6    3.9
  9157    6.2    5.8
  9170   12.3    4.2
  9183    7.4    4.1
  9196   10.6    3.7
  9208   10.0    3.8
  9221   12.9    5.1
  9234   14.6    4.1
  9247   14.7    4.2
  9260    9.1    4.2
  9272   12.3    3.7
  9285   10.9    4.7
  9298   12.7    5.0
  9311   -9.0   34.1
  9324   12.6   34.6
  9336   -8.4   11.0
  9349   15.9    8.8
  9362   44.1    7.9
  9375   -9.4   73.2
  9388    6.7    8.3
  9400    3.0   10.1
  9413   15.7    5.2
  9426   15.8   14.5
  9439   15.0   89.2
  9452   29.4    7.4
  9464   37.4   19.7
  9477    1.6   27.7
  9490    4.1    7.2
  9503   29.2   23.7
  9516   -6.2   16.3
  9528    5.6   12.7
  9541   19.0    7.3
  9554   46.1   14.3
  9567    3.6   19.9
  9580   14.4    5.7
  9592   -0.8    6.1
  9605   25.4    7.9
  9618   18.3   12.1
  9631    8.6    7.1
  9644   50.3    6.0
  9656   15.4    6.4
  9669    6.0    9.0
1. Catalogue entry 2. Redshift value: 0.925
